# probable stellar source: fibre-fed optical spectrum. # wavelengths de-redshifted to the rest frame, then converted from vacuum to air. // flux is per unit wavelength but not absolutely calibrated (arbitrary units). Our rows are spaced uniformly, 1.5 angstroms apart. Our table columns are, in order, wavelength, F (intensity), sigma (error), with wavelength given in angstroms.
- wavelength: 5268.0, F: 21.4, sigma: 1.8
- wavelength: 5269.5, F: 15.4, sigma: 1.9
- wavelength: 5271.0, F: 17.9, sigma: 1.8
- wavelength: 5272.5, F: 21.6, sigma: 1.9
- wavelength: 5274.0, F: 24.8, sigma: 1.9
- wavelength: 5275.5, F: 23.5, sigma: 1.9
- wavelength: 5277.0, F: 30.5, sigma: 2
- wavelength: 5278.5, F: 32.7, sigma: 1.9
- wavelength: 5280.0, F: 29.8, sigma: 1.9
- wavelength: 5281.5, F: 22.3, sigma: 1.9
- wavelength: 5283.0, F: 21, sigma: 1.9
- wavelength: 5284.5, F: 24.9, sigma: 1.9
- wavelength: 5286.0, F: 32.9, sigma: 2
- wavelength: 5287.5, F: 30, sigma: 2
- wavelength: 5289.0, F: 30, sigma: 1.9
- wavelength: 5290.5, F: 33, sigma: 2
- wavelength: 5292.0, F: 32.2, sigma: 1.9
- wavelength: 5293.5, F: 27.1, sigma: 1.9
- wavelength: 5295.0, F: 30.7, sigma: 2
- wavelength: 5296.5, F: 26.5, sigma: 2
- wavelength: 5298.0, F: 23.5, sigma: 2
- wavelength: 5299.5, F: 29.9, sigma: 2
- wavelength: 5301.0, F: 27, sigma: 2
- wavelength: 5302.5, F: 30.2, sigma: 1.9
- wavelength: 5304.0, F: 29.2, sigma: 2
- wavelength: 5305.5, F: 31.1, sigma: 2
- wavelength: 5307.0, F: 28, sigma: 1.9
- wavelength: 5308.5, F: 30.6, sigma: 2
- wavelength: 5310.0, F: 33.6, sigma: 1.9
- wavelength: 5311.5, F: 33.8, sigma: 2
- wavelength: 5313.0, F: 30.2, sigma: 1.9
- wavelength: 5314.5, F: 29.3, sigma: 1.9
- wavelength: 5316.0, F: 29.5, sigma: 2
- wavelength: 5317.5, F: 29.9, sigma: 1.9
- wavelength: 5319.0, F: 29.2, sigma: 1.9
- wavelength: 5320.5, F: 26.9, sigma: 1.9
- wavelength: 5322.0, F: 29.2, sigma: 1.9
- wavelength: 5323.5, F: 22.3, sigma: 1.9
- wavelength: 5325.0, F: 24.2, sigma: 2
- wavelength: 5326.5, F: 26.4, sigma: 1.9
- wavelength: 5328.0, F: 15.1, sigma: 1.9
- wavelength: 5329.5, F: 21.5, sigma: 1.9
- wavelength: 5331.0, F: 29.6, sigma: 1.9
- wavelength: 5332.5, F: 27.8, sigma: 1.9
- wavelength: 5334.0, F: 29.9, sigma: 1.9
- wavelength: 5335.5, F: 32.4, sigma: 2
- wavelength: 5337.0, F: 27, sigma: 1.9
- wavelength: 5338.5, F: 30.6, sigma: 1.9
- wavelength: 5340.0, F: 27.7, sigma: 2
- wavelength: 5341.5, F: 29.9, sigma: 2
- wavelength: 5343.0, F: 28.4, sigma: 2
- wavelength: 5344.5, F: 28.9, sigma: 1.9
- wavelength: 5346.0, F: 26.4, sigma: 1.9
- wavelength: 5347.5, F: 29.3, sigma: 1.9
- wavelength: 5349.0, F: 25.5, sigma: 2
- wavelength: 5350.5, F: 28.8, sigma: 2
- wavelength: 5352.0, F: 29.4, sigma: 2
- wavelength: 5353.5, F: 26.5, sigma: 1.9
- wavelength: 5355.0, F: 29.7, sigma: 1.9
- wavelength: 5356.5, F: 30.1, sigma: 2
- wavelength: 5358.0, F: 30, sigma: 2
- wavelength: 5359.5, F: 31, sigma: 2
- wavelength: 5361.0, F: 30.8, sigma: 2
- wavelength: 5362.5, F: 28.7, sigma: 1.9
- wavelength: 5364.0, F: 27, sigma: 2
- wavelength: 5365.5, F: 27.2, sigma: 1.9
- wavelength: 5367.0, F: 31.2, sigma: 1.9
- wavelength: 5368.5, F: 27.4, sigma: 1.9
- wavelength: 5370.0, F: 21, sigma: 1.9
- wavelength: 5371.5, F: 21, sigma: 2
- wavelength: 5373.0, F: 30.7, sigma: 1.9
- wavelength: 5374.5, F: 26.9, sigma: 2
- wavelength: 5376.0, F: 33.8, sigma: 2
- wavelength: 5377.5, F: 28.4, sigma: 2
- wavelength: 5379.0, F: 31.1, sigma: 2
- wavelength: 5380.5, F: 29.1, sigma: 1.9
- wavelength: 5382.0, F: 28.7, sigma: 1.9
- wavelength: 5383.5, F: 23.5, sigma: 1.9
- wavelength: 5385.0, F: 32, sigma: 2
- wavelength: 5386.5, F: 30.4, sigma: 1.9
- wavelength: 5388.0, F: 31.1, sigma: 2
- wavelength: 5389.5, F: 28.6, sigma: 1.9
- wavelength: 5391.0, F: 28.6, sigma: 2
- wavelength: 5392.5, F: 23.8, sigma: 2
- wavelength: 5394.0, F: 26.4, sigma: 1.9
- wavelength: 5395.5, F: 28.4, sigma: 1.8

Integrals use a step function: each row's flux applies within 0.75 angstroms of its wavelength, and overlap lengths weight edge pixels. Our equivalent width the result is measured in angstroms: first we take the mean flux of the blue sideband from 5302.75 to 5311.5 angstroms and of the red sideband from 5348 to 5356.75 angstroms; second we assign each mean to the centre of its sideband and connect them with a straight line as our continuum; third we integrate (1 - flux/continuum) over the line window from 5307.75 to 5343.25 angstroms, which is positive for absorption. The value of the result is 1.9 angstroms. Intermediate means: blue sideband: 30.8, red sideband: 28.3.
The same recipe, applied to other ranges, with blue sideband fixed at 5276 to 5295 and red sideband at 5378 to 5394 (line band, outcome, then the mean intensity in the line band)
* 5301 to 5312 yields -0.7 angstroms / 30.6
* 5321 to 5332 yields 1.7 angstroms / 24.2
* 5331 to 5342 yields -0.2 angstroms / 29.3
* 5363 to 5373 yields 0.8 angstroms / 26.2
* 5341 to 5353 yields 0.2 angstroms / 28.3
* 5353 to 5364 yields -0.3 angstroms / 29.4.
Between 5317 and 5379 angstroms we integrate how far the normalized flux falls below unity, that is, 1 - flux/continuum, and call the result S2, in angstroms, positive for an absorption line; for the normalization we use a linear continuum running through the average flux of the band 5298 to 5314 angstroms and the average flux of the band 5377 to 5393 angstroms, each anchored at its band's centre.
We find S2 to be 3.3 angstroms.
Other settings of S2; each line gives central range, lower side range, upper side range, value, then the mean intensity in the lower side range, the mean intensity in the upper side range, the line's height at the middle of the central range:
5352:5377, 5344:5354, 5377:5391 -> 0.1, 27.8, 29.2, 28.4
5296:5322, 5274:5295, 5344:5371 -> -0.9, 28.4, 28.2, 28.3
